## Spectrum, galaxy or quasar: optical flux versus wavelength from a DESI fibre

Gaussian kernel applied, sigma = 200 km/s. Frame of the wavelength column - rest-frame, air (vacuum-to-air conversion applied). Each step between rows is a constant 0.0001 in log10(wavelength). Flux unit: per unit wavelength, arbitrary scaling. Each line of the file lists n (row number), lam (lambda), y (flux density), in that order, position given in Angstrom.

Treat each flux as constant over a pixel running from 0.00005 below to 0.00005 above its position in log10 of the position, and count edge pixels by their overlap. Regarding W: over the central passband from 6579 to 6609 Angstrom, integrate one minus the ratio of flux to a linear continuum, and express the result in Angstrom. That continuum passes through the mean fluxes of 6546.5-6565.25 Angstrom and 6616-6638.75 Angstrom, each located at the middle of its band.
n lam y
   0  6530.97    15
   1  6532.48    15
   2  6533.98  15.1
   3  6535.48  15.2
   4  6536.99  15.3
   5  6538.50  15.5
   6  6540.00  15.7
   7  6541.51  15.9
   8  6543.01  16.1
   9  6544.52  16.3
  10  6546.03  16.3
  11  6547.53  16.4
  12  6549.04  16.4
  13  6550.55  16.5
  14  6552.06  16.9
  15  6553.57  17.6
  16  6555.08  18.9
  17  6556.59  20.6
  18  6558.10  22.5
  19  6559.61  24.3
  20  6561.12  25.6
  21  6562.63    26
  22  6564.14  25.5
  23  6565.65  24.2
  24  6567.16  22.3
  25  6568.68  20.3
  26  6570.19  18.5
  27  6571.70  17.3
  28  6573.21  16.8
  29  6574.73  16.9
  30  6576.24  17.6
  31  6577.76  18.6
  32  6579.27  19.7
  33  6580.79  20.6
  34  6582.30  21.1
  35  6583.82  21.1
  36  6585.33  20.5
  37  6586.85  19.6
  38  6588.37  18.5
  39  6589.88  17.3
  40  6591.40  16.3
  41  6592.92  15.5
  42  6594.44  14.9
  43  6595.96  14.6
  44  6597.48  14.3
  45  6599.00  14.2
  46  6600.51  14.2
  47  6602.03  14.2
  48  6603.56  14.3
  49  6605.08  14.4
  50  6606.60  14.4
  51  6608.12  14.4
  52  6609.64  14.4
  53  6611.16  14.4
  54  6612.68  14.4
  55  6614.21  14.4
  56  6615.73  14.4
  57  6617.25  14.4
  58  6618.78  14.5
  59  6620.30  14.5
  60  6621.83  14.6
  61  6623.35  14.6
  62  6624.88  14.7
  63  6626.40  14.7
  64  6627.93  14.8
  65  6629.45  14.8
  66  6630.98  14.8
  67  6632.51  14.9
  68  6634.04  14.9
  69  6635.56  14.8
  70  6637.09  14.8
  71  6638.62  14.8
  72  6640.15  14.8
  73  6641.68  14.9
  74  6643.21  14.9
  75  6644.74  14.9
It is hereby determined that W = 1.5 Angstrom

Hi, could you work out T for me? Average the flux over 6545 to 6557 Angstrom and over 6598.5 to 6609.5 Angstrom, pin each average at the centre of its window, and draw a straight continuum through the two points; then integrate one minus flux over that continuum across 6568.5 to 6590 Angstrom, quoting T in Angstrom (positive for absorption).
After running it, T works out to -4.48 Angstrom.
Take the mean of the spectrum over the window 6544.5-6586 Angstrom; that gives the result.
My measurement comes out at 19.9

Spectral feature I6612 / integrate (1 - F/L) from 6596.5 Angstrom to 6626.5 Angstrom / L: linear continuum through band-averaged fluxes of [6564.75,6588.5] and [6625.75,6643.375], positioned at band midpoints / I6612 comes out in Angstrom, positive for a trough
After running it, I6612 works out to 4.1 Angstrom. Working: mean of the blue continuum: 19.7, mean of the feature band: 14.4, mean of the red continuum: 14.8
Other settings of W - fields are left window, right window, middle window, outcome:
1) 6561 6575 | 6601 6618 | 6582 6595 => -0.2 Angstrom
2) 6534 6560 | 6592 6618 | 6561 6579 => -4.9 Angstrom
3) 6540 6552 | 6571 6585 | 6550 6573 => -4.6 Angstrom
